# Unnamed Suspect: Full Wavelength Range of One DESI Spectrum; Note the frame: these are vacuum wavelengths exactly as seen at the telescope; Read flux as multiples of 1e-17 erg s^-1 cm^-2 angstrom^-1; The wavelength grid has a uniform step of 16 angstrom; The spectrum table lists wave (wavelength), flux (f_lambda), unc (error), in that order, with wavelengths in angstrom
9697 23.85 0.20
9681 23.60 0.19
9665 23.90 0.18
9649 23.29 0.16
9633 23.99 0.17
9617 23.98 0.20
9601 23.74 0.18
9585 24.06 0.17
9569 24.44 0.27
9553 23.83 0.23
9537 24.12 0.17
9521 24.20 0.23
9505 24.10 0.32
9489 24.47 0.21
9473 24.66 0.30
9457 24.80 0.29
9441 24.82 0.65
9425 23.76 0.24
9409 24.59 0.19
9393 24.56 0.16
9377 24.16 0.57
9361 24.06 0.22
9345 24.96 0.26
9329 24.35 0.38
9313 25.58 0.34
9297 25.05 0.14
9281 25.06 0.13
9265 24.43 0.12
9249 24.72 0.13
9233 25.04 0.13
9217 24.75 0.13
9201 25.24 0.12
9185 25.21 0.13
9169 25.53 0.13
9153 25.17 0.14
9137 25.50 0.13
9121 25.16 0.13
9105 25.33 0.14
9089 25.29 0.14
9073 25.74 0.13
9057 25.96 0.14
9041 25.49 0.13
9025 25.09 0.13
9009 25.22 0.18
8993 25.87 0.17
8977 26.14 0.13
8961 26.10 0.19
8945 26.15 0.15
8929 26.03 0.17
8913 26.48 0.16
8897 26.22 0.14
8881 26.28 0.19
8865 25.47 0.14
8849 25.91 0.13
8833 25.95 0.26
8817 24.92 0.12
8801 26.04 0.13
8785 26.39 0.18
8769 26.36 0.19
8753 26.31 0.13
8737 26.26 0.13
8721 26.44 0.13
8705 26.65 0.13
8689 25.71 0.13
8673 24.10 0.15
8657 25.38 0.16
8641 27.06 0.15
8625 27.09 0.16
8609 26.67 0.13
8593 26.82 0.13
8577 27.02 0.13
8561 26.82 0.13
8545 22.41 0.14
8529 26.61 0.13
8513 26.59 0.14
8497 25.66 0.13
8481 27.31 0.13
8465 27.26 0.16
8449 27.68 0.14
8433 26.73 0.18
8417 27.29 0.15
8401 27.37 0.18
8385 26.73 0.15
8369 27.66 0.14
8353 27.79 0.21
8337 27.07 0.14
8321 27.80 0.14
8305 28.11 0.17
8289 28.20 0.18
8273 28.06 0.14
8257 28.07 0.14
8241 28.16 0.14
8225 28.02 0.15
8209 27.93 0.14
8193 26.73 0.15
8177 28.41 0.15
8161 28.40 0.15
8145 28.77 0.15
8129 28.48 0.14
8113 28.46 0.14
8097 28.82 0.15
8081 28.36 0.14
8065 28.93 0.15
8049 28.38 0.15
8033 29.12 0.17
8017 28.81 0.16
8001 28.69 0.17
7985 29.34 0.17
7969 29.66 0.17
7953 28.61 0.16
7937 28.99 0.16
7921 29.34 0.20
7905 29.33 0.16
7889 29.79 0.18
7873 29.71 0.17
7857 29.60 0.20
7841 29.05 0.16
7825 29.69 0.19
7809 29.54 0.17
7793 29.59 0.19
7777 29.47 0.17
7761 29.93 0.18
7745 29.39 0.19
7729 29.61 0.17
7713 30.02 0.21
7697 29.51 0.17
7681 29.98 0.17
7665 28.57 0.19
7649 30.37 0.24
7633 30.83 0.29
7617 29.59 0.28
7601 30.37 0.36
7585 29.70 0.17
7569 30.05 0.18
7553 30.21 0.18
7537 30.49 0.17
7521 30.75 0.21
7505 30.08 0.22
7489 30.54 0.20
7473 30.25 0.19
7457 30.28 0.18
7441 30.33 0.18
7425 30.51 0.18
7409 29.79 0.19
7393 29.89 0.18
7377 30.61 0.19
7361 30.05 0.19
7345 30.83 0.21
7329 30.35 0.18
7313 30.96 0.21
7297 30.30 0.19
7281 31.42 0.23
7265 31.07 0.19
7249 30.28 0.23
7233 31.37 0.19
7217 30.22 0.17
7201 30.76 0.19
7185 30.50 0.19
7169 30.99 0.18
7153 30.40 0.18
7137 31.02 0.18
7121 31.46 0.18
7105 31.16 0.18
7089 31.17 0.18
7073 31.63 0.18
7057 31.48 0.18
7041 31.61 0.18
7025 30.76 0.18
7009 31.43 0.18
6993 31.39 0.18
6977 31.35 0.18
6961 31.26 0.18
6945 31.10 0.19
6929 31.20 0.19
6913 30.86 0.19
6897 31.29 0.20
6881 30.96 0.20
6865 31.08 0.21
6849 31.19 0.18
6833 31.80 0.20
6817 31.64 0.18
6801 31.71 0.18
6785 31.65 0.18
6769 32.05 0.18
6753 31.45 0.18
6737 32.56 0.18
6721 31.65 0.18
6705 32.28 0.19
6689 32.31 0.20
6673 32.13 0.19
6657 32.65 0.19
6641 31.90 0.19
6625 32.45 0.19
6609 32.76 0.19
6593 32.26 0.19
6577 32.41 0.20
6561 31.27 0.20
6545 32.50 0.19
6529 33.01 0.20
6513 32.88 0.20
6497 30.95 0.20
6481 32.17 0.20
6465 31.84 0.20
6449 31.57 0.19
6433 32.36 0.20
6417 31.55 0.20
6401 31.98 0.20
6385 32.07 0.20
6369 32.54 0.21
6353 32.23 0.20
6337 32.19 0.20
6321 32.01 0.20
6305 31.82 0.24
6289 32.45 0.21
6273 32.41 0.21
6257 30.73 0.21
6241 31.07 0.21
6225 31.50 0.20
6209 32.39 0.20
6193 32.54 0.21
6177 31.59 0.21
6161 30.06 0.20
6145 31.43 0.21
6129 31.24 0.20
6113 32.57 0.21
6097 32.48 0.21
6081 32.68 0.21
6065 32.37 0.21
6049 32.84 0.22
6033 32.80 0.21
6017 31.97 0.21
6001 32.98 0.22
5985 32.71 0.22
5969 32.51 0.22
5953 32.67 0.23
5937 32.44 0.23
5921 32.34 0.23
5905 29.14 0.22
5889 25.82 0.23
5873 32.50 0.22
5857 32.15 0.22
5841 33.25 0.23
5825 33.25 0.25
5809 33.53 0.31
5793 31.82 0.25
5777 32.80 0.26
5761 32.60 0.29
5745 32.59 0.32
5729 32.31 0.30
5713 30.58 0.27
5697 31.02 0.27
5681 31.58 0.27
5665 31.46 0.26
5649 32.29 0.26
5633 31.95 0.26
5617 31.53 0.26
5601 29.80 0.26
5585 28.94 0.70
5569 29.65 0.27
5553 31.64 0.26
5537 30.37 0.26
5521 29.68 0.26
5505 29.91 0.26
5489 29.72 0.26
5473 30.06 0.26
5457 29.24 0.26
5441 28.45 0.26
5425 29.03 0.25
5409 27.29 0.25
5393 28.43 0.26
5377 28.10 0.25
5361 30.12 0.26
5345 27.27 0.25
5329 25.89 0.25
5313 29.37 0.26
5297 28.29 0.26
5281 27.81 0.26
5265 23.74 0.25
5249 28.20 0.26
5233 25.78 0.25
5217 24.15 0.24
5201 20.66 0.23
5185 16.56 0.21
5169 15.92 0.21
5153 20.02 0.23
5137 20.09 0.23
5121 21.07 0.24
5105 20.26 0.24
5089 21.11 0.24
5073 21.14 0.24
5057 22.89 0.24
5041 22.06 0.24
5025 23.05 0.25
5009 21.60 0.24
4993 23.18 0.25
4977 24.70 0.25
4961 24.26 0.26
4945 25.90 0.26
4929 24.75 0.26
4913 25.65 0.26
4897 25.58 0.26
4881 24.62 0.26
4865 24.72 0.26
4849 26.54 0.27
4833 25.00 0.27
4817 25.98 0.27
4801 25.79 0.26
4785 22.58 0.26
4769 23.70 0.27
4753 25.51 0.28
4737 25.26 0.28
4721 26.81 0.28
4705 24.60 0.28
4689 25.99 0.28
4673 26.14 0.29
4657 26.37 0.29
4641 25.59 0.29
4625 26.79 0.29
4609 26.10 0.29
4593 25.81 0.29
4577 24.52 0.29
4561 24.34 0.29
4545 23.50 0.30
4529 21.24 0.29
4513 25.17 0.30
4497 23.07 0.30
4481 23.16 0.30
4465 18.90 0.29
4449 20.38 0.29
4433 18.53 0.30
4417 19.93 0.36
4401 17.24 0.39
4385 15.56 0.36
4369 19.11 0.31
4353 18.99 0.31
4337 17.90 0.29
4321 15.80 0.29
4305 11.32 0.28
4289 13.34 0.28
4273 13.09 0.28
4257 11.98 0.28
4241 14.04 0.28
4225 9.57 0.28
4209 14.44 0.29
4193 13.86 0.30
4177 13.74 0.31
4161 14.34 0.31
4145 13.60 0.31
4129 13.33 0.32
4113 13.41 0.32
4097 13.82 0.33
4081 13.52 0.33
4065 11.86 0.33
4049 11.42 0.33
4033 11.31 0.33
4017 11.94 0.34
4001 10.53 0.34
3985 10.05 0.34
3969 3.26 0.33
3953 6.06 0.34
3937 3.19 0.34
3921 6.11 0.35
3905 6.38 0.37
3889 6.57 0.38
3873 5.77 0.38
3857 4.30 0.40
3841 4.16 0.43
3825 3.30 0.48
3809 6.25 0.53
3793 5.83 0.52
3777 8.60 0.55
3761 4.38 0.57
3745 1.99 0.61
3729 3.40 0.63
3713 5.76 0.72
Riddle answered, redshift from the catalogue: 0.00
